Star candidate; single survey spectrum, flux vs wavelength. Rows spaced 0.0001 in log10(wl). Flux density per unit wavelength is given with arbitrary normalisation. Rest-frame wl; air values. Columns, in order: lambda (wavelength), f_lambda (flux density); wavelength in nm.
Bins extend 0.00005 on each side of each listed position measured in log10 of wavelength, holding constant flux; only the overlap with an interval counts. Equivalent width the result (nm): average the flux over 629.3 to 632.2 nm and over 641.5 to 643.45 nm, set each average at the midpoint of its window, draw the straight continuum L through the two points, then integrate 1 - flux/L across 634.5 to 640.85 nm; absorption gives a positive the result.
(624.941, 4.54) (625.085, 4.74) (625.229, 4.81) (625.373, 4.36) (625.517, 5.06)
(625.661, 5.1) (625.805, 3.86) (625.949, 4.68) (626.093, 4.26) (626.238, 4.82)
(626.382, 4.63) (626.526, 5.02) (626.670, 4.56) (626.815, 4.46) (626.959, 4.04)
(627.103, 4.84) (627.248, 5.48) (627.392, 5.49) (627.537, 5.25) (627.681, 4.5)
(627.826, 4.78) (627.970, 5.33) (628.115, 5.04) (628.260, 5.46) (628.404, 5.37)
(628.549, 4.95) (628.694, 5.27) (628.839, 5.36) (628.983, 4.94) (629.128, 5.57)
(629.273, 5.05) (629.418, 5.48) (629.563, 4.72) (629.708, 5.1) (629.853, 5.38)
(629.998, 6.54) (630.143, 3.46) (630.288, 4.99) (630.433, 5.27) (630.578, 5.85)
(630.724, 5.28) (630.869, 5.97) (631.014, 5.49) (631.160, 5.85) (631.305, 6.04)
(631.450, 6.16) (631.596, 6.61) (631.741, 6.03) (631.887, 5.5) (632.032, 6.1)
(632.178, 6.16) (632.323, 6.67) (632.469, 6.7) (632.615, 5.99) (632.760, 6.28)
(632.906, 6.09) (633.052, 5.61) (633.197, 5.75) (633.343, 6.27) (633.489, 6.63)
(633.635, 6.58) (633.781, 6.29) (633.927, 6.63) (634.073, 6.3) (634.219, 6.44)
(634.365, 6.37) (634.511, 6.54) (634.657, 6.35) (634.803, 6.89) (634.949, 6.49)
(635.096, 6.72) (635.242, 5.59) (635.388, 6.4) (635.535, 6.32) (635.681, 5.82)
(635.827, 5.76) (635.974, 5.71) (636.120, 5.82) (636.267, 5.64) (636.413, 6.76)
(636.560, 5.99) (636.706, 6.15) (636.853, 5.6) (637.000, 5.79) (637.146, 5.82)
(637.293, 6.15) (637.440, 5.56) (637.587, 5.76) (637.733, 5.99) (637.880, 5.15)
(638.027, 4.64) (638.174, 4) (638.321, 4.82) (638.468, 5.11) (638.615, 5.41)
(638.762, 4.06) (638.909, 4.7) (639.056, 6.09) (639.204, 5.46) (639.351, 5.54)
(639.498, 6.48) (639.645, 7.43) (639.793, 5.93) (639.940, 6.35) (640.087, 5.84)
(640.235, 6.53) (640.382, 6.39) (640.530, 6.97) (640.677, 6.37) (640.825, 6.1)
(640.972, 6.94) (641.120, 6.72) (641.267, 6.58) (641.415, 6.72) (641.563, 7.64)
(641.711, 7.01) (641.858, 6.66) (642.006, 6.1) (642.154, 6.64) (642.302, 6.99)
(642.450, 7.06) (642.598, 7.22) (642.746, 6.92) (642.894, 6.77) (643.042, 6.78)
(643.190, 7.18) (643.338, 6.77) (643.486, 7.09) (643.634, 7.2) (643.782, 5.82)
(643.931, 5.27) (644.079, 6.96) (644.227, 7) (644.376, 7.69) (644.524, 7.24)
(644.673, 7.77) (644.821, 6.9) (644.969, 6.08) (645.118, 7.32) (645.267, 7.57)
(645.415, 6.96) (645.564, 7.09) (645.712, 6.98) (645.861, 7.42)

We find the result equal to 0.47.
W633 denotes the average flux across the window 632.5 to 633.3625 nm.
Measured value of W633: 6.02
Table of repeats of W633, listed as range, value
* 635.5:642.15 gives 5.97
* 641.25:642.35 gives 6.8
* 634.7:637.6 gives 6.04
